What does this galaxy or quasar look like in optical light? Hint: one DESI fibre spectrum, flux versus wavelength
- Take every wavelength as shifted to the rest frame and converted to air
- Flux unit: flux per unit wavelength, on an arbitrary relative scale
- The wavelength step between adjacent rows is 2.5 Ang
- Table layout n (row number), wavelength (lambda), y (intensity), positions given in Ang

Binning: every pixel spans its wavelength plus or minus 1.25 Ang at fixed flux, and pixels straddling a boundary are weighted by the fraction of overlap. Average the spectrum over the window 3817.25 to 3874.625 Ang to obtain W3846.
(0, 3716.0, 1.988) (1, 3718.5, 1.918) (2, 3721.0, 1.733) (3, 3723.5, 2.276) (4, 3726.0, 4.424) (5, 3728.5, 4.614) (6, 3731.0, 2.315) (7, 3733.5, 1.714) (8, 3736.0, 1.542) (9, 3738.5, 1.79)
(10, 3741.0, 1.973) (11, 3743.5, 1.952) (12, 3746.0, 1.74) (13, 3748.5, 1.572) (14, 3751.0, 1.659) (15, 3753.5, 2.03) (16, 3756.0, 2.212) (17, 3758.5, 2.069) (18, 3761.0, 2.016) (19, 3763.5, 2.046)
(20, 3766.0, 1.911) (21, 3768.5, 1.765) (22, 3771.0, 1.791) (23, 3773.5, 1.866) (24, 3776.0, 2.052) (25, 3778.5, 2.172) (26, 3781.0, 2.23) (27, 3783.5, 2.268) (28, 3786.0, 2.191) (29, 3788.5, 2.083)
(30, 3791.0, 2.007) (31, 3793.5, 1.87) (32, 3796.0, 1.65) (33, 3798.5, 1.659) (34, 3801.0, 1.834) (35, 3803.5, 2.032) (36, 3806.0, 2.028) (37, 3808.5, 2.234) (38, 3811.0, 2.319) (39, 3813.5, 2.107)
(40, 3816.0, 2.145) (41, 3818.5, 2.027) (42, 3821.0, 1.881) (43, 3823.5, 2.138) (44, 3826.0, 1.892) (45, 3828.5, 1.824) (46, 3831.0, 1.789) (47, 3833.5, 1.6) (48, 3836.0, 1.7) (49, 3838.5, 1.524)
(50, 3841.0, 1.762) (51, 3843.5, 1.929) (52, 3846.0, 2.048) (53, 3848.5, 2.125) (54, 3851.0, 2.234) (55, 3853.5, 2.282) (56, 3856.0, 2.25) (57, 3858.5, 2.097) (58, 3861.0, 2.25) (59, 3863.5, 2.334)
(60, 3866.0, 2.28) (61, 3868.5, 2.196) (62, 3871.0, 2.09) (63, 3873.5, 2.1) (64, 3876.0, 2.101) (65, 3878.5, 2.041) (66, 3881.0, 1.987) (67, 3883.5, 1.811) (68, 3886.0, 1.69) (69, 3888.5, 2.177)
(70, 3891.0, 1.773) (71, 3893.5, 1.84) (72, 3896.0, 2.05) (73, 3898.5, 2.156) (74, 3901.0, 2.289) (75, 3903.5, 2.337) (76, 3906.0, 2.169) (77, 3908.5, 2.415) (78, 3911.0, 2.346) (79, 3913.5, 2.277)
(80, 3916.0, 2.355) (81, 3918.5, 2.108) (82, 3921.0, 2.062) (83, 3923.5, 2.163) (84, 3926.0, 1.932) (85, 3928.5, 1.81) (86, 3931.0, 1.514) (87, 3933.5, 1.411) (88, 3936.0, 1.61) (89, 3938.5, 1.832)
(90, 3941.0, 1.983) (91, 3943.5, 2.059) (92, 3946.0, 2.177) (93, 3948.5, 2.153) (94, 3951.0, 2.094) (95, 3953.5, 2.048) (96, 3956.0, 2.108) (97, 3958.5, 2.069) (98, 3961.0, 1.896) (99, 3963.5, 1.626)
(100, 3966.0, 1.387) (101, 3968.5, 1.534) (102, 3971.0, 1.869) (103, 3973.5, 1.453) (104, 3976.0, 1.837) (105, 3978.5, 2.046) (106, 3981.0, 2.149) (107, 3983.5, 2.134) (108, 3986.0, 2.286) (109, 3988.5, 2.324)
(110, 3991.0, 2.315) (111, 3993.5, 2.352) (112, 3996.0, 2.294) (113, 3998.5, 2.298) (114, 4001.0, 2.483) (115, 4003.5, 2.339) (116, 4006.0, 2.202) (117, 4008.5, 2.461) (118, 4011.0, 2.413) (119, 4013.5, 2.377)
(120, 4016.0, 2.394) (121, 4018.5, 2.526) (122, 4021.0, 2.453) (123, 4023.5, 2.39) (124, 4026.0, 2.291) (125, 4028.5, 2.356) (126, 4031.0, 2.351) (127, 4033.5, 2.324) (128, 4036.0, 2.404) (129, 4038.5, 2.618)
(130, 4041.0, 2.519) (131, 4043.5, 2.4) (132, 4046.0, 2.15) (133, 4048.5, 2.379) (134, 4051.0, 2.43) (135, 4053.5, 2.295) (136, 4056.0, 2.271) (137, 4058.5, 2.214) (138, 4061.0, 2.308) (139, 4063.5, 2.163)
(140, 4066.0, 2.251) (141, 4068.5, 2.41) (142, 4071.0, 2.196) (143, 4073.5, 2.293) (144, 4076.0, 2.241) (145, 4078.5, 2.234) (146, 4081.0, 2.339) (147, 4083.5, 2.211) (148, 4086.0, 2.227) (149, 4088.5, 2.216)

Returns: 2.02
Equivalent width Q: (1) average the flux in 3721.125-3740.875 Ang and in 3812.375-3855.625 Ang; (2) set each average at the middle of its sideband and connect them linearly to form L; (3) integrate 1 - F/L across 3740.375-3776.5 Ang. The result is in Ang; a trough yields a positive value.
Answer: 7.5 Ang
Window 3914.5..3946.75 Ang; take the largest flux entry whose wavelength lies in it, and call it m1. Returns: 2.355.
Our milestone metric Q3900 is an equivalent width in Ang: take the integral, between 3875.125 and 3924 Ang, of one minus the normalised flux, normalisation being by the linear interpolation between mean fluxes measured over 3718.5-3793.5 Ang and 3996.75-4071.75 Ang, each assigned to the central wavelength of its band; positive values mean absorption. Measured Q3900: 3.1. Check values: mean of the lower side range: 2.13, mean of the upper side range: 2.36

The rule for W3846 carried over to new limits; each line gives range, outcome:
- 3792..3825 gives 1.99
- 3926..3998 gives 1.95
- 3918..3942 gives 1.83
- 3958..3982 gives 1.77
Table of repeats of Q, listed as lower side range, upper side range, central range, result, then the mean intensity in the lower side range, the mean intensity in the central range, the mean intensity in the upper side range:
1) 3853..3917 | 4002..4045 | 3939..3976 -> 6.3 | 2.14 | 1.89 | 2.4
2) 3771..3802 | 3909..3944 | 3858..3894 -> -1.5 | 1.98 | 2.05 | 1.97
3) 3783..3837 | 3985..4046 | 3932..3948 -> 2.7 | 1.96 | 1.85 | 2.38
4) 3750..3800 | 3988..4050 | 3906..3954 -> 4.5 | 1.98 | 2.02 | 2.38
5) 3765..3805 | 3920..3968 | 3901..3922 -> -4.0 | 1.96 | 2.26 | 1.88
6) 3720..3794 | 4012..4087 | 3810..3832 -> 1.7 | 2.13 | 2.01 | 2.33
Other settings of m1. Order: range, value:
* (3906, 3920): 2.415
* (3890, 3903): 2.289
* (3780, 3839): 2.319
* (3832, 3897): 2.334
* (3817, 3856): 2.282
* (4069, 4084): 2.339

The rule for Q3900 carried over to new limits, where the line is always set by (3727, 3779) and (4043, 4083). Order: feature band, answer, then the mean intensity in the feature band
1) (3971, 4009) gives 0.78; 2.18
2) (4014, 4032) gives -1.14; 2.39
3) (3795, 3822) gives 1.21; 2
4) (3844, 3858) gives -0.31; 2.17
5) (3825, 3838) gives 2.23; 1.74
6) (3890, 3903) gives 0.68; 2.04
